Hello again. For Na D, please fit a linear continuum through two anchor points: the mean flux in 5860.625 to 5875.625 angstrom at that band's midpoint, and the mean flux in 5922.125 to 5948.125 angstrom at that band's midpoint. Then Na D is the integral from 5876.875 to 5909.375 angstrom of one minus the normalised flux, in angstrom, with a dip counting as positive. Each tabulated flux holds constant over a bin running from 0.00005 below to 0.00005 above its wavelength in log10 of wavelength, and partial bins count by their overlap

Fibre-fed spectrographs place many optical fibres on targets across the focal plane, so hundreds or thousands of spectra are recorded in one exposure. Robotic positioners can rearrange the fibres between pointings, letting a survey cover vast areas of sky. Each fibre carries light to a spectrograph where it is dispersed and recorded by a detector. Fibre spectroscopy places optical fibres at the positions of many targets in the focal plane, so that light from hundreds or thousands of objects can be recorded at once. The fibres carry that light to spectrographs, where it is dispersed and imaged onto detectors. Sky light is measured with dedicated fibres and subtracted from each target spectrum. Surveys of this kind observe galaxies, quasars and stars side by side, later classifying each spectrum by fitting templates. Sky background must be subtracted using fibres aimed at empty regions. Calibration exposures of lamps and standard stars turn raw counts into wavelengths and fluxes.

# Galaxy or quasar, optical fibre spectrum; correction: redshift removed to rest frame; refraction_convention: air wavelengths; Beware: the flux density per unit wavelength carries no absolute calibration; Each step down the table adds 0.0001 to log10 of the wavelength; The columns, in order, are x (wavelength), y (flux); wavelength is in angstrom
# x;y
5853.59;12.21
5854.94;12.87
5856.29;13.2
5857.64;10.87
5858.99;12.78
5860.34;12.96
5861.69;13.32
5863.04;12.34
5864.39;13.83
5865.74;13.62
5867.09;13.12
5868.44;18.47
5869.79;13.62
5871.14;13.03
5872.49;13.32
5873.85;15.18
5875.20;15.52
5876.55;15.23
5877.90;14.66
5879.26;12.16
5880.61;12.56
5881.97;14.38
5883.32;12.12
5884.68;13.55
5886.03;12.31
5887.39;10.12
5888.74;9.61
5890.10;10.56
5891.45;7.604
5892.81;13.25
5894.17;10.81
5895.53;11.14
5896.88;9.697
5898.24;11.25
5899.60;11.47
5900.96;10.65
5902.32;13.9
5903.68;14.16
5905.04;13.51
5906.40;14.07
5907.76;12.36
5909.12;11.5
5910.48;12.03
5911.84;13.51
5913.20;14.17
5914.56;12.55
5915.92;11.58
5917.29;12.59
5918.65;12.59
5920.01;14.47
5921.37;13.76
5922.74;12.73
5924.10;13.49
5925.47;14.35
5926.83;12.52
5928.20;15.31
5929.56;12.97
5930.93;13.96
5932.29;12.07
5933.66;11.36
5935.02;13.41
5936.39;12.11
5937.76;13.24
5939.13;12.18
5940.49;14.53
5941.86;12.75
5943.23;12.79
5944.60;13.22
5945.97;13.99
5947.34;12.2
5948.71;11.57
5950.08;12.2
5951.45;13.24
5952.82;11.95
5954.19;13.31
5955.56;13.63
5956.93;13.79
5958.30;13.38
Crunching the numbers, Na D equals 4.0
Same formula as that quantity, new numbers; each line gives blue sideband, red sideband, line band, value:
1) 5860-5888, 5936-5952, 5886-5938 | 3.17 angstrom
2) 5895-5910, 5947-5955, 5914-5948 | -2.05 angstrom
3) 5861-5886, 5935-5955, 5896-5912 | 1.34 angstrom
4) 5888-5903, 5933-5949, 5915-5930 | -1.57 angstrom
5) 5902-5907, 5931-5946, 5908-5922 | 0.75 angstrom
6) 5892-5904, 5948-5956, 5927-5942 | -0.92 angstrom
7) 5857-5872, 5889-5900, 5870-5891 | -1.59 angstrom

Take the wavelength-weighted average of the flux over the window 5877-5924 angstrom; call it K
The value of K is 12.3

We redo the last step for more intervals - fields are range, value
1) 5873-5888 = 13.4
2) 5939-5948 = 13.2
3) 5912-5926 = 13.2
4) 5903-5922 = 13.1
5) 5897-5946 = 12.9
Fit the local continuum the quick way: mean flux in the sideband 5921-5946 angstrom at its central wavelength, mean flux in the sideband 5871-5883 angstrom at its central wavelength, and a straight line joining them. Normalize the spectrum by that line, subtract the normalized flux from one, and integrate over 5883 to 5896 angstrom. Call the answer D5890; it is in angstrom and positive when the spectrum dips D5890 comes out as 2.6 angstrom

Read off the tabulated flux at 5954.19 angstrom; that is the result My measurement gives 13.31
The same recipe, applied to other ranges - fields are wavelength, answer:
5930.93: 13.96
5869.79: 13.62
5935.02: 13.41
